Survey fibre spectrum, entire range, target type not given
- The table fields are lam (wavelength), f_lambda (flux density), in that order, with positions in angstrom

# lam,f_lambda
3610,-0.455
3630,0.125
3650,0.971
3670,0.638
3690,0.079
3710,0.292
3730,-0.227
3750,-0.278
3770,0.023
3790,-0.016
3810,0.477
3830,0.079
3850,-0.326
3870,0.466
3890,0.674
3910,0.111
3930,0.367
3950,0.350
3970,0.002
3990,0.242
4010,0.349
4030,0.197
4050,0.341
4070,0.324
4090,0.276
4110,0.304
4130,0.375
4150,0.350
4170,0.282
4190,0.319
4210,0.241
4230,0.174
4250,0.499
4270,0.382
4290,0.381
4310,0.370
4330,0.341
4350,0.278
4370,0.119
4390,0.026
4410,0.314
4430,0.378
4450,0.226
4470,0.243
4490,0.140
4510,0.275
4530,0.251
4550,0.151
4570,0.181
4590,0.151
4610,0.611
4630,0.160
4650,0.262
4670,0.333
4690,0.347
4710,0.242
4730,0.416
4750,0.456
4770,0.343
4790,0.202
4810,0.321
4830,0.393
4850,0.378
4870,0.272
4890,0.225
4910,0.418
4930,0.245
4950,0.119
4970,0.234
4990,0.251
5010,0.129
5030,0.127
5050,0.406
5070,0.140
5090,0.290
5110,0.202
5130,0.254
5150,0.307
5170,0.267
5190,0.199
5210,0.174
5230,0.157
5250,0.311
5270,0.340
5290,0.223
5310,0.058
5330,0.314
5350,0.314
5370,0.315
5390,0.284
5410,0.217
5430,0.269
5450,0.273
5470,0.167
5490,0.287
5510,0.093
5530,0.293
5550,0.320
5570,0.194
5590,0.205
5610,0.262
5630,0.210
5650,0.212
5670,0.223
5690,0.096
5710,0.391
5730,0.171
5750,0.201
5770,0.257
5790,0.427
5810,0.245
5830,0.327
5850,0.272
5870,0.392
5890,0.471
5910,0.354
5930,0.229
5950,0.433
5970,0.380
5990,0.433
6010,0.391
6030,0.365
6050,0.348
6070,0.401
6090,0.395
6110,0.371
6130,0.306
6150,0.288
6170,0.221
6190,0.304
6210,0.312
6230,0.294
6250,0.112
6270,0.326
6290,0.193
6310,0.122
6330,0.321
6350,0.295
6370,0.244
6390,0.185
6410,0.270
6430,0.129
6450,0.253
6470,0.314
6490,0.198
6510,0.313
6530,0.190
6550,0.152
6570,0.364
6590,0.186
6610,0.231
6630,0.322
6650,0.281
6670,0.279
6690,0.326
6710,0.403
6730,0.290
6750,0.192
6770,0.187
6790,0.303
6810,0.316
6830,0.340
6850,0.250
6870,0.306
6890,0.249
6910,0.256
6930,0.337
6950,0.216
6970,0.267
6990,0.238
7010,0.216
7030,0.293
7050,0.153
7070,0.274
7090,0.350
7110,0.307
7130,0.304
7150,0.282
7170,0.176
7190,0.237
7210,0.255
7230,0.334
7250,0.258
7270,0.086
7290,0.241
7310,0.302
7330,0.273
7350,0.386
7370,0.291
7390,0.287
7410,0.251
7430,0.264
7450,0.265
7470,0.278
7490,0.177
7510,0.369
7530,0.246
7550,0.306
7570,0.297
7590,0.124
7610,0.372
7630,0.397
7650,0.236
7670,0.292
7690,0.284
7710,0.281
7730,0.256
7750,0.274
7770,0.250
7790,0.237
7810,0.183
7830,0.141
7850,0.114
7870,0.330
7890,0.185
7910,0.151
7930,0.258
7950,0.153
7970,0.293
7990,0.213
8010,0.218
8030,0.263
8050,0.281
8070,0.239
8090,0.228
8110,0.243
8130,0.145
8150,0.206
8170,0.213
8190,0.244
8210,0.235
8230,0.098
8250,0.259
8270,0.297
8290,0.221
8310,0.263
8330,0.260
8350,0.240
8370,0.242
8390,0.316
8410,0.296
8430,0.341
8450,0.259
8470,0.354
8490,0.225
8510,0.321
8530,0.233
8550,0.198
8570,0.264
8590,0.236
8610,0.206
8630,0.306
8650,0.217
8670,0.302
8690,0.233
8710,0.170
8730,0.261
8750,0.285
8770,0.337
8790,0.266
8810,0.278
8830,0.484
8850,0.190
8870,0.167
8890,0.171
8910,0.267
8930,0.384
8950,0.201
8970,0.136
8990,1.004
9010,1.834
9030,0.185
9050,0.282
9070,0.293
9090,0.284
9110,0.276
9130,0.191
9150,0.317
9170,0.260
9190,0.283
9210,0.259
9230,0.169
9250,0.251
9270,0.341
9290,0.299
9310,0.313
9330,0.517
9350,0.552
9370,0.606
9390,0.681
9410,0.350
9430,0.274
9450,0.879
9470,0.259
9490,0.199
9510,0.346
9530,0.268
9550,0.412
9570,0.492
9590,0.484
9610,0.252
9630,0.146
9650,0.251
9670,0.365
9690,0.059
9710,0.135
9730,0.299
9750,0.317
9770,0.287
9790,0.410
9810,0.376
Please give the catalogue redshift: 1.414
